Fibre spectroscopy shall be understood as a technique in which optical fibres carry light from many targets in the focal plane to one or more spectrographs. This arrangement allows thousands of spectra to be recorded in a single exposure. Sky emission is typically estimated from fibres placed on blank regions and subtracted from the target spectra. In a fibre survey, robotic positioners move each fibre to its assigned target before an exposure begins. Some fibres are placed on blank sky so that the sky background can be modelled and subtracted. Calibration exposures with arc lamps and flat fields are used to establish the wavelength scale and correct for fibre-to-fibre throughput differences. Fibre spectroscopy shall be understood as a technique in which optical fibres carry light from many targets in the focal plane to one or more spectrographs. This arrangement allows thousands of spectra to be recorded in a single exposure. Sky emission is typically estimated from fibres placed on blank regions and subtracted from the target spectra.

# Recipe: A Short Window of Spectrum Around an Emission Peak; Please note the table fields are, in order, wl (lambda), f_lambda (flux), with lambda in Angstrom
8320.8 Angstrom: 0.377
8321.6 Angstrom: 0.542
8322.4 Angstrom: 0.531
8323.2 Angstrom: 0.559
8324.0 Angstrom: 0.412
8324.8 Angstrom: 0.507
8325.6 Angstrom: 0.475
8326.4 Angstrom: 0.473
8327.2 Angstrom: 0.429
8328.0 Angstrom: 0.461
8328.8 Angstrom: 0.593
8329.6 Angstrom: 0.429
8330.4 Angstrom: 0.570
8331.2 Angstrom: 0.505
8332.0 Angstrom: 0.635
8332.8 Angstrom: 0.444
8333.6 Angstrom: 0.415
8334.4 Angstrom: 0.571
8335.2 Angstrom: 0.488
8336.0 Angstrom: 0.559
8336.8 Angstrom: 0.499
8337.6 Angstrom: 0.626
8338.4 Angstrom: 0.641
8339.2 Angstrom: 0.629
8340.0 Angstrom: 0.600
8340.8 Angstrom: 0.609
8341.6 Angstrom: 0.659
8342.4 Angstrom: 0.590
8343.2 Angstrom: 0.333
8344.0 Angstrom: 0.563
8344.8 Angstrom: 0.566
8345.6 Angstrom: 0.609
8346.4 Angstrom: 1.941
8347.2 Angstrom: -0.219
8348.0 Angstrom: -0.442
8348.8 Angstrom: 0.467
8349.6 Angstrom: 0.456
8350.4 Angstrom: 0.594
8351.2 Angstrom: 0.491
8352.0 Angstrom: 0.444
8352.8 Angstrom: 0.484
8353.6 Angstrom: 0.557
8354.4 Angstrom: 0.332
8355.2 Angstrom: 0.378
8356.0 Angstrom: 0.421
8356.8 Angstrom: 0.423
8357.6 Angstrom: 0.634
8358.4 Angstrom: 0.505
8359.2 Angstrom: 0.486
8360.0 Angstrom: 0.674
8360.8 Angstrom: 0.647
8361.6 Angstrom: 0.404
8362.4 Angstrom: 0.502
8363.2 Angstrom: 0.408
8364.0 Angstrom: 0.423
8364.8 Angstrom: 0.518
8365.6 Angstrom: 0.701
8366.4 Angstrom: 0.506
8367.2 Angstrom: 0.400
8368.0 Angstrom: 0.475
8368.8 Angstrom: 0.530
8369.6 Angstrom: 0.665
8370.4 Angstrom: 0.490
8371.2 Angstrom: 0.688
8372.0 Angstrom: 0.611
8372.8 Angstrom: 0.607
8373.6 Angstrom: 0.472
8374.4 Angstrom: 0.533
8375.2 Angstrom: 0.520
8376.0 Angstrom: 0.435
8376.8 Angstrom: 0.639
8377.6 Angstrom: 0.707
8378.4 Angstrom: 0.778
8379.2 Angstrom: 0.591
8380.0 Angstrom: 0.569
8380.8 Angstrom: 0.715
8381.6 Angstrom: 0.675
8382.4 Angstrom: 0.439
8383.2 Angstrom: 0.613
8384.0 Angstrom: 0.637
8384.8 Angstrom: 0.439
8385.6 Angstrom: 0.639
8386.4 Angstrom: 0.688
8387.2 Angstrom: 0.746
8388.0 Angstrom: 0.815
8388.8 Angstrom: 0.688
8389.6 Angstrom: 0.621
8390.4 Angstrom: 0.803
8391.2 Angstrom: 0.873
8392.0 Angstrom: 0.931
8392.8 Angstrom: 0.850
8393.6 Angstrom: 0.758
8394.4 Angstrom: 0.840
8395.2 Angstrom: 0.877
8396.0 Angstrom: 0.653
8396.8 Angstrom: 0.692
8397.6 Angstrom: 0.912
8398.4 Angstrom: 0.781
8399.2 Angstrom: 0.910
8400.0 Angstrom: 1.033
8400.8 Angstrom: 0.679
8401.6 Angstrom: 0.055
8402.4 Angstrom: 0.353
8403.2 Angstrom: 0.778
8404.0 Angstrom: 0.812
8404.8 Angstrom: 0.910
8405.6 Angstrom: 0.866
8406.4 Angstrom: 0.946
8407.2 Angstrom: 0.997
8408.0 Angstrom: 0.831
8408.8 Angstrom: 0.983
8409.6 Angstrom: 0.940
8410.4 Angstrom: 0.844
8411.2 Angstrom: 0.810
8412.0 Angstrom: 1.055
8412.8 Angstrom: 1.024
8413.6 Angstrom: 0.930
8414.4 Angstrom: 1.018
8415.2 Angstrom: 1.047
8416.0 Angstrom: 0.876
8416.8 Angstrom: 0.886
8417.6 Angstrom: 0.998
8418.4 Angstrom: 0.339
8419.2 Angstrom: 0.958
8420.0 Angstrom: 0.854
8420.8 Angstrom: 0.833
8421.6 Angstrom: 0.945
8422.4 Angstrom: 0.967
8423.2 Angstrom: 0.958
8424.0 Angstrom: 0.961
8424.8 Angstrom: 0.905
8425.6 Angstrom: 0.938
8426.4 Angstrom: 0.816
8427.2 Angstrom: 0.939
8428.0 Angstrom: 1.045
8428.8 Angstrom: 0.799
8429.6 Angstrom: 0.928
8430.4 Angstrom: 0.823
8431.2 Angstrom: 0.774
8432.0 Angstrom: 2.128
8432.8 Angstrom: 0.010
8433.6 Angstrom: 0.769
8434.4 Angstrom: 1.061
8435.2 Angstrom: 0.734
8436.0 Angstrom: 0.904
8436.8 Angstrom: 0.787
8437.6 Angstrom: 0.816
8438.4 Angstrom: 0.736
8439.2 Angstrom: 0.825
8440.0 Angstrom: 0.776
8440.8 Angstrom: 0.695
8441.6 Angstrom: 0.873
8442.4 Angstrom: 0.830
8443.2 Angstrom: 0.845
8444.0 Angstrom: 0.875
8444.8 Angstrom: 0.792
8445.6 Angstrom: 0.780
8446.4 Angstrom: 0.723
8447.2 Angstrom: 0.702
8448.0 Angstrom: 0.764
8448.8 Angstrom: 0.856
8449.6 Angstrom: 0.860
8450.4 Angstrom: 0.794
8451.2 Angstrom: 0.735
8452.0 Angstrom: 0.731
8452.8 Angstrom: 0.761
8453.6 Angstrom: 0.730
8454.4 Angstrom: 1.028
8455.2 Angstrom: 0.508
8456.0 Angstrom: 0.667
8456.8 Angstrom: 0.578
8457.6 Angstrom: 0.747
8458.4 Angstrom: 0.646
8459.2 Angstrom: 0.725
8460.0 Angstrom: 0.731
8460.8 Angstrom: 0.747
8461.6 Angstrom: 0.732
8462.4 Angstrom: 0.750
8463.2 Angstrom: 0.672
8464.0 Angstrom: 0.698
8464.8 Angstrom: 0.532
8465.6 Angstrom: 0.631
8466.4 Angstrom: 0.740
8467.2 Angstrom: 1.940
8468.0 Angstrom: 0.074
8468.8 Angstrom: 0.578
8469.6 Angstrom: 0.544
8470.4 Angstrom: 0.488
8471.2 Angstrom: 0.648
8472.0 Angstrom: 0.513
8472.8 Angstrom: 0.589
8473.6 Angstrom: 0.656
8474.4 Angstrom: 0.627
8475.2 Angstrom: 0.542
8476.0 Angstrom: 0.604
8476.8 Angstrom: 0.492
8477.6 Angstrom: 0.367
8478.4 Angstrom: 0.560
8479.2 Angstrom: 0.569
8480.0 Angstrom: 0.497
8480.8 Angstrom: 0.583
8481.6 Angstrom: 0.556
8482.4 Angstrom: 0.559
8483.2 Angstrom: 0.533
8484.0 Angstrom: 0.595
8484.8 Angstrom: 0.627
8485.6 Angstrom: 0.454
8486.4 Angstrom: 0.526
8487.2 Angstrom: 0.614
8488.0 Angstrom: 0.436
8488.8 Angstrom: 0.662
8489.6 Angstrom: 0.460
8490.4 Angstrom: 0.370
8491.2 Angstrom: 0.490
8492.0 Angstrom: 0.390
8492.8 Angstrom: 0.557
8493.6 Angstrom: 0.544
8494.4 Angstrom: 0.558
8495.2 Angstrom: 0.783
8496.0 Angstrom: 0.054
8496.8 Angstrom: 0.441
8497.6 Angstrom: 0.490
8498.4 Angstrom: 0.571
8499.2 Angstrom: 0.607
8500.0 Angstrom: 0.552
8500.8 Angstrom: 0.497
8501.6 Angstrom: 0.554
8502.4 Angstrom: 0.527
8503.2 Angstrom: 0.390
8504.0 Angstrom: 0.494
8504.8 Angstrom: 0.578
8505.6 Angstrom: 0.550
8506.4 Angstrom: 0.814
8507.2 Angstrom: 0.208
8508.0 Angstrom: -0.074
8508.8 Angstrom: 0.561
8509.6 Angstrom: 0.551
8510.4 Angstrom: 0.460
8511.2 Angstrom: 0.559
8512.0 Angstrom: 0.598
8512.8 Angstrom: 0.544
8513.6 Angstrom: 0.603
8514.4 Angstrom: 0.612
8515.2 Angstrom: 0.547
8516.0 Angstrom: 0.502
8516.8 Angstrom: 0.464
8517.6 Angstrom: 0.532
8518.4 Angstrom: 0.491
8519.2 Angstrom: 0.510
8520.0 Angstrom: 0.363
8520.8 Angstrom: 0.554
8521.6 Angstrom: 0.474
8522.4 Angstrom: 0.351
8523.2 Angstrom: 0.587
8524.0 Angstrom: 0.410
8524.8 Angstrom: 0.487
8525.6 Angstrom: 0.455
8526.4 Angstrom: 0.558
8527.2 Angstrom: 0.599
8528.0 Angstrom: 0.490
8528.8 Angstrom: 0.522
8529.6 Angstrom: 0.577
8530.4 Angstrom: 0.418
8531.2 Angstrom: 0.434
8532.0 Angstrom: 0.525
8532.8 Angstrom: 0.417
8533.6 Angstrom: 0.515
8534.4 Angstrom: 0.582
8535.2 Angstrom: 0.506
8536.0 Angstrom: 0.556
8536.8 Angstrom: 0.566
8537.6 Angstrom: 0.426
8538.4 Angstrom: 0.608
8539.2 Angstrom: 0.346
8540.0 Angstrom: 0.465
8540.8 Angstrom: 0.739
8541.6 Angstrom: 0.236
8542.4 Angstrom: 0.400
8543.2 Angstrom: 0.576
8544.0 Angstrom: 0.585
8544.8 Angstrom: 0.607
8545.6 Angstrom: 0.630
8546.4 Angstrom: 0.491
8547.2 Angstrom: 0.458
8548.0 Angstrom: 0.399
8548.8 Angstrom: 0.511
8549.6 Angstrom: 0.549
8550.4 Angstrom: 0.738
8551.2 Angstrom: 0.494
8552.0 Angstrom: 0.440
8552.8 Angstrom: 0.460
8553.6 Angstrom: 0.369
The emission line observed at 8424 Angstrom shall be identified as Mg II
